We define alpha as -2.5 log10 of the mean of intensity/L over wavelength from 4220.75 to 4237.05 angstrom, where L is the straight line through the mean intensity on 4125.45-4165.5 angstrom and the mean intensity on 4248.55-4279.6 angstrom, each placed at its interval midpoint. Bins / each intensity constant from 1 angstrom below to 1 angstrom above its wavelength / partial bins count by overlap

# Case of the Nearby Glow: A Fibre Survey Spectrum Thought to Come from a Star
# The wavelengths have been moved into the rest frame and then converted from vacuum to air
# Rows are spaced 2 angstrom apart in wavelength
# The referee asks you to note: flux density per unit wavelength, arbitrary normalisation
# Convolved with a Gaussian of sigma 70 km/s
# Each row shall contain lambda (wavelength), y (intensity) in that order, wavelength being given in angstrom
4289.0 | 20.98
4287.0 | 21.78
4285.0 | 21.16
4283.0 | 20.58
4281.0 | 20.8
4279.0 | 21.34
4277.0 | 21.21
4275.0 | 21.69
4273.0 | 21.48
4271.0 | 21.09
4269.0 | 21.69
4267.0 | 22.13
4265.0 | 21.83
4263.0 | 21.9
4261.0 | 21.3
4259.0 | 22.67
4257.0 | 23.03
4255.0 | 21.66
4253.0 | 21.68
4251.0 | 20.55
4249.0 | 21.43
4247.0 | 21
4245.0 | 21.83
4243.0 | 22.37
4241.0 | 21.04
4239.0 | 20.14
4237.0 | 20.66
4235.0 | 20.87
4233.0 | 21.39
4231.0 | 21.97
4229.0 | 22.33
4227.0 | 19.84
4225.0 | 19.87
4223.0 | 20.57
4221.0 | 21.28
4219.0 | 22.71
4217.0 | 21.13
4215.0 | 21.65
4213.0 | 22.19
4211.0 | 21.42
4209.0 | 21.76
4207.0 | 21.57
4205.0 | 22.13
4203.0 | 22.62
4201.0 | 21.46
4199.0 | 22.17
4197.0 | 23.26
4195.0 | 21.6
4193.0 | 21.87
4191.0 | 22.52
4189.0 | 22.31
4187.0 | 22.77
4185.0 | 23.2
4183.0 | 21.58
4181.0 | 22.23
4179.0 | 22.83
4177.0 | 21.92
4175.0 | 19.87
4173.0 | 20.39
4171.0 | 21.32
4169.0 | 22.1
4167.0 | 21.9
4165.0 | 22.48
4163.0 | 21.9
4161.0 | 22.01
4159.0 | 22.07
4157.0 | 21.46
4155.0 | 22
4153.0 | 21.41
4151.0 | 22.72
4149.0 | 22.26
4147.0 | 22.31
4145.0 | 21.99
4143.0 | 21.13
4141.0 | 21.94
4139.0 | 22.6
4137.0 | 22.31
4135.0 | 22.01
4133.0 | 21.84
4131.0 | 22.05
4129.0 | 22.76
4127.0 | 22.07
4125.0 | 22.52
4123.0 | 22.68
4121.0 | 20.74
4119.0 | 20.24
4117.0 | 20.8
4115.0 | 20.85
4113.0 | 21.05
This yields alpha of 0.04 mag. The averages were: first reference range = 22.1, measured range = 21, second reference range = 21.7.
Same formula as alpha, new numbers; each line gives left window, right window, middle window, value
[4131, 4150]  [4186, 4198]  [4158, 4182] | 0.024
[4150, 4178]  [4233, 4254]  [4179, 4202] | -0.039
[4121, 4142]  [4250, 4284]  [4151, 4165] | 0.008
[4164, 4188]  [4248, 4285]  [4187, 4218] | -0.011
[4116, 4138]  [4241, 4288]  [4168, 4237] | -0.002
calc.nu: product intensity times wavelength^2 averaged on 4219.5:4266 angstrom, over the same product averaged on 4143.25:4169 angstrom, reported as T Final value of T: 1.01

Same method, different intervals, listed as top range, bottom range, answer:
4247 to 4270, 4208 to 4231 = 1.04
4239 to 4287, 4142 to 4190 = 1.03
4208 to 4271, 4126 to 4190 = 1.02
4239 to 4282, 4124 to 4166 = 1.03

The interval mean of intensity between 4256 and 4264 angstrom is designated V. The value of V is 22.2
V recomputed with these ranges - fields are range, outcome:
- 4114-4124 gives 21.1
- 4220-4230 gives 20.8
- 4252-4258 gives 22.1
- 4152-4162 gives 21.8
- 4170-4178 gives 20.9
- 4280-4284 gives 20.7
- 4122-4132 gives 22.4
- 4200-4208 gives 21.9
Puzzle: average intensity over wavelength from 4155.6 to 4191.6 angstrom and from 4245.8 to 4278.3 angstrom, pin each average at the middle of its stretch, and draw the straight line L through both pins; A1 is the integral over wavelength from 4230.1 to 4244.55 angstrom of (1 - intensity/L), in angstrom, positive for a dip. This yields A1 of 0.33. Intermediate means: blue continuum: 21.9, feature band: 21.2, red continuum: 21.6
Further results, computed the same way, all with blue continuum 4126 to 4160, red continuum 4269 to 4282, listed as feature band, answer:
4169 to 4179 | 0.31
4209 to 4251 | 0.55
